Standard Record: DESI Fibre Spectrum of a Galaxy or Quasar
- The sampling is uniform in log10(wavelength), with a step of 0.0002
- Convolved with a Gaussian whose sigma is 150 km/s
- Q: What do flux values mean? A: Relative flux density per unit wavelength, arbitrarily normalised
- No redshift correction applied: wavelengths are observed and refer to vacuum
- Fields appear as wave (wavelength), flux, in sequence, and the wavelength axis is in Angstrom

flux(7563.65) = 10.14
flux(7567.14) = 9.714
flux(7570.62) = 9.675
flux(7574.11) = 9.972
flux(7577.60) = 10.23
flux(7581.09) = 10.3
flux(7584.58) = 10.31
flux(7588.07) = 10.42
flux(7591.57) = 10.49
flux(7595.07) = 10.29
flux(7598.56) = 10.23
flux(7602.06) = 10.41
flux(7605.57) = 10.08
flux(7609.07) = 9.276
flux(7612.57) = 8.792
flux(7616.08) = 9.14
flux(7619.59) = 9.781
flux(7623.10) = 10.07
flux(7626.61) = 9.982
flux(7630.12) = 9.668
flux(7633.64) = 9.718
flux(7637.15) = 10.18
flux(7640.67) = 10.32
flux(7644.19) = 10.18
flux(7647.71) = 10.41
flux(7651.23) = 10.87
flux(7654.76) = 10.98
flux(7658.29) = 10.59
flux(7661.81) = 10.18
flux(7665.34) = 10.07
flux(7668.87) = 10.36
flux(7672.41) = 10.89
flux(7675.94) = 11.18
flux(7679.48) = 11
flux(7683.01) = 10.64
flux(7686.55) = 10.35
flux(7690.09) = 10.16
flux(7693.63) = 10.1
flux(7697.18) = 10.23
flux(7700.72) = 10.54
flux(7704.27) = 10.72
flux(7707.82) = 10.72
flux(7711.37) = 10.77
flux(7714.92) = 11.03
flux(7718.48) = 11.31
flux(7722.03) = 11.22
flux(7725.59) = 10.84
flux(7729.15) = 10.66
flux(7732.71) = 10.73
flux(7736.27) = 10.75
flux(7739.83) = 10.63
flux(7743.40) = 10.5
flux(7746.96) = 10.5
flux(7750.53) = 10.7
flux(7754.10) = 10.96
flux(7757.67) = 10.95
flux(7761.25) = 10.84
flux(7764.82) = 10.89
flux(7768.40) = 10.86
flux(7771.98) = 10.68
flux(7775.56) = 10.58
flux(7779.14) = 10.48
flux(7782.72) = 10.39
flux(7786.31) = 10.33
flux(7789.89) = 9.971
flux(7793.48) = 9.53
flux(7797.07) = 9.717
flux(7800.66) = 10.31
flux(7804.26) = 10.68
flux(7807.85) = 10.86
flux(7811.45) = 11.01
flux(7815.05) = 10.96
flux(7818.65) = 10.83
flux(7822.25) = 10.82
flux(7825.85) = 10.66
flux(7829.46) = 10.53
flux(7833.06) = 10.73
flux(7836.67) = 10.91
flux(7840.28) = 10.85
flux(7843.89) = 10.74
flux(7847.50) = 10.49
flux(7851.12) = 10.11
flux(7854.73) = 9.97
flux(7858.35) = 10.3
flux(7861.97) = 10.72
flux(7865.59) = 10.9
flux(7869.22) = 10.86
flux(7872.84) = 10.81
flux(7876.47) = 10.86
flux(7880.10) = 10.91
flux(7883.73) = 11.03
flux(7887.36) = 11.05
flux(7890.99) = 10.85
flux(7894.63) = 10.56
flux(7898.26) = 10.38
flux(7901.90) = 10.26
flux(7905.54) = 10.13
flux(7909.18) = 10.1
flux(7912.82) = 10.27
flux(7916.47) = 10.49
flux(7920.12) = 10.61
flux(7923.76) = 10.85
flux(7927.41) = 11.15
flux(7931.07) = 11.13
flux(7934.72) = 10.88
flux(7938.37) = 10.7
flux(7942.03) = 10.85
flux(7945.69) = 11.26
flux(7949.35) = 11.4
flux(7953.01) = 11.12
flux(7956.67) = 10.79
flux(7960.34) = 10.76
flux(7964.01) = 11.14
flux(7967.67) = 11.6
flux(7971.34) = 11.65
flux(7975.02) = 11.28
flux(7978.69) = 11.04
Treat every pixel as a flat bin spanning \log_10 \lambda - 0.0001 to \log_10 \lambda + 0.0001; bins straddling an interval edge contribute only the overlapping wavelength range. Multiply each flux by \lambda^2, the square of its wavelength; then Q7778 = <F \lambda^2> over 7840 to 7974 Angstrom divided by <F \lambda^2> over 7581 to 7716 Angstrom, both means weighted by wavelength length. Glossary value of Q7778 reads 1.1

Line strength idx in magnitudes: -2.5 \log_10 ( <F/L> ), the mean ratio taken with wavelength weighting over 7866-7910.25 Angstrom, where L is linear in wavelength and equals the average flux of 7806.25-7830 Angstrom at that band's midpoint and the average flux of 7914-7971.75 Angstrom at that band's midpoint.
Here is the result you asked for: 0.03 mag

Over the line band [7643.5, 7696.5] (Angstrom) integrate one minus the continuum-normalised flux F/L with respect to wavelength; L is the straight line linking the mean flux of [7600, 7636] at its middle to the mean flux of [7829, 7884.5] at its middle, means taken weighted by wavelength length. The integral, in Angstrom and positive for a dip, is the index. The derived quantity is -3.3 Angstrom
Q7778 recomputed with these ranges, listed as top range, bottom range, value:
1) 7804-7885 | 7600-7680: 1.11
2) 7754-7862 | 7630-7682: 1.05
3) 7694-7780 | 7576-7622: 1.12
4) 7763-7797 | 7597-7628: 1.11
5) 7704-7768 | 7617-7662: 1.09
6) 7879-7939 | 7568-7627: 1.16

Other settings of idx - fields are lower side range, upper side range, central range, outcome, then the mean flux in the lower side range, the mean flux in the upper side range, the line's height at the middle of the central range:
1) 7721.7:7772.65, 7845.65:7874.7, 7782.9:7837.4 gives 0.01 mag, 10.8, 10.5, 10.6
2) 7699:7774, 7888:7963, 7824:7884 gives 0.01 mag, 10.8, 10.7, 10.8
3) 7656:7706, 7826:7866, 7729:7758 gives -0.02 mag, 10.5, 10.6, 10.5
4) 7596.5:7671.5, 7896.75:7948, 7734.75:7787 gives -0.04 mag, 10.1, 10.7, 10.3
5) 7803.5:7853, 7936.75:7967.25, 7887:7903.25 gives 0.03 mag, 10.7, 11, 10.9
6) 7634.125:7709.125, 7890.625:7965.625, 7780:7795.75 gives 0.06 mag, 10.5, 10.7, 10.6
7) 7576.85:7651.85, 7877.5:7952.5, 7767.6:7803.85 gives 0.02 mag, 10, 10.8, 10.4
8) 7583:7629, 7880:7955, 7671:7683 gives -0.09 mag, 9.94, 10.8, 10.1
